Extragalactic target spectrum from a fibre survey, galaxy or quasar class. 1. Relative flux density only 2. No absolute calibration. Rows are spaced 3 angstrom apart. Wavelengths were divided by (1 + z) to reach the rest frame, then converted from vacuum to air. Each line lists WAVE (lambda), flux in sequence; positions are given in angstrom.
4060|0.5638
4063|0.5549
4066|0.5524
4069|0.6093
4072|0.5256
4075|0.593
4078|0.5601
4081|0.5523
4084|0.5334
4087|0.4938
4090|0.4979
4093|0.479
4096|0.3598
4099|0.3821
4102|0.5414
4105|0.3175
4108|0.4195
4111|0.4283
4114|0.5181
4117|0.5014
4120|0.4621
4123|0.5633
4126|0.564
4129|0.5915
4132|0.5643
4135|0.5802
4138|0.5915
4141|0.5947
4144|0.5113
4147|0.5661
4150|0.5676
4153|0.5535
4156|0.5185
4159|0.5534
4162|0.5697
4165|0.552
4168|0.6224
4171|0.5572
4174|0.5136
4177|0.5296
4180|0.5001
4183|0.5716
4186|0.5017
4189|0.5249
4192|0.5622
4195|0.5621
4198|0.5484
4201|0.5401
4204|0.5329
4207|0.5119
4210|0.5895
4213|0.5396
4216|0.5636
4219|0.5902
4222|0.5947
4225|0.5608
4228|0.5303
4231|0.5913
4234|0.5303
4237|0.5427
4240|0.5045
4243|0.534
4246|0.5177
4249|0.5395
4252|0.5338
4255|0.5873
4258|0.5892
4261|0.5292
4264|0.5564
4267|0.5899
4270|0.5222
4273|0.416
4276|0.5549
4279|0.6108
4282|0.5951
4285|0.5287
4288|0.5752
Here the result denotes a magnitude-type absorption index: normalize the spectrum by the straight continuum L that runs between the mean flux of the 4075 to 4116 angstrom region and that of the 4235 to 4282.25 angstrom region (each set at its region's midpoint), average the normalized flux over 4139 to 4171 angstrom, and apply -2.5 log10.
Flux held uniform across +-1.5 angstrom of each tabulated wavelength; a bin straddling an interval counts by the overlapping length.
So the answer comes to -0.13 mag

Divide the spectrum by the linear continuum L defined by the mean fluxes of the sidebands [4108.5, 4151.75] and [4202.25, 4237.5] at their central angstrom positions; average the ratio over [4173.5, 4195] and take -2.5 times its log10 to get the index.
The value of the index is 0.04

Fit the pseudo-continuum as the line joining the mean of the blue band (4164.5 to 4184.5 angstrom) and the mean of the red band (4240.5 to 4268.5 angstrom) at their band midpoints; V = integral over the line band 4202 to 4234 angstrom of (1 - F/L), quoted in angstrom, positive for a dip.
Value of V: -0.5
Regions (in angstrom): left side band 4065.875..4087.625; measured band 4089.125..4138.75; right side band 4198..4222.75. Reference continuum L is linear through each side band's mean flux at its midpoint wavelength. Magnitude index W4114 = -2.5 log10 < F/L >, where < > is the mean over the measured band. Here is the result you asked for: 0.14 mag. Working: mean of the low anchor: 0.555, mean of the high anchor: 0.556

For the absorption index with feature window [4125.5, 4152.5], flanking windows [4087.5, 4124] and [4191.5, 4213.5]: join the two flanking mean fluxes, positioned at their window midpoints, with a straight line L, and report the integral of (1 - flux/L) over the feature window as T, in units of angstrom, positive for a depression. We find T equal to -4.6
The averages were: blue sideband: 0.455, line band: 0.57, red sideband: 0.548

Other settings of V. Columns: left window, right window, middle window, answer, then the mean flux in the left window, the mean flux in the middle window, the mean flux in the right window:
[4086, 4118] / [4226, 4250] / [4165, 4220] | -4.4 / 0.447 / 0.548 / 0.537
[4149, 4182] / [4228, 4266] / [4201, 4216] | 0.1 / 0.549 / 0.545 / 0.546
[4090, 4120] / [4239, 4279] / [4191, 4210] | -1.6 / 0.443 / 0.546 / 0.54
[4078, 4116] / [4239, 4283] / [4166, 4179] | -1.3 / 0.465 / 0.553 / 0.545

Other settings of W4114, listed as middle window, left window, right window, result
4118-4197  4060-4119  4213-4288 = -0.06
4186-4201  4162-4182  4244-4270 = 0.01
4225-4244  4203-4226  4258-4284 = 0.03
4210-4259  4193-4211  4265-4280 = -0.02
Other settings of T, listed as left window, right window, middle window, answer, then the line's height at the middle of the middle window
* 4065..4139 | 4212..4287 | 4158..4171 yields -1.1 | 0.527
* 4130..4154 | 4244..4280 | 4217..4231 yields -0.5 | 0.552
